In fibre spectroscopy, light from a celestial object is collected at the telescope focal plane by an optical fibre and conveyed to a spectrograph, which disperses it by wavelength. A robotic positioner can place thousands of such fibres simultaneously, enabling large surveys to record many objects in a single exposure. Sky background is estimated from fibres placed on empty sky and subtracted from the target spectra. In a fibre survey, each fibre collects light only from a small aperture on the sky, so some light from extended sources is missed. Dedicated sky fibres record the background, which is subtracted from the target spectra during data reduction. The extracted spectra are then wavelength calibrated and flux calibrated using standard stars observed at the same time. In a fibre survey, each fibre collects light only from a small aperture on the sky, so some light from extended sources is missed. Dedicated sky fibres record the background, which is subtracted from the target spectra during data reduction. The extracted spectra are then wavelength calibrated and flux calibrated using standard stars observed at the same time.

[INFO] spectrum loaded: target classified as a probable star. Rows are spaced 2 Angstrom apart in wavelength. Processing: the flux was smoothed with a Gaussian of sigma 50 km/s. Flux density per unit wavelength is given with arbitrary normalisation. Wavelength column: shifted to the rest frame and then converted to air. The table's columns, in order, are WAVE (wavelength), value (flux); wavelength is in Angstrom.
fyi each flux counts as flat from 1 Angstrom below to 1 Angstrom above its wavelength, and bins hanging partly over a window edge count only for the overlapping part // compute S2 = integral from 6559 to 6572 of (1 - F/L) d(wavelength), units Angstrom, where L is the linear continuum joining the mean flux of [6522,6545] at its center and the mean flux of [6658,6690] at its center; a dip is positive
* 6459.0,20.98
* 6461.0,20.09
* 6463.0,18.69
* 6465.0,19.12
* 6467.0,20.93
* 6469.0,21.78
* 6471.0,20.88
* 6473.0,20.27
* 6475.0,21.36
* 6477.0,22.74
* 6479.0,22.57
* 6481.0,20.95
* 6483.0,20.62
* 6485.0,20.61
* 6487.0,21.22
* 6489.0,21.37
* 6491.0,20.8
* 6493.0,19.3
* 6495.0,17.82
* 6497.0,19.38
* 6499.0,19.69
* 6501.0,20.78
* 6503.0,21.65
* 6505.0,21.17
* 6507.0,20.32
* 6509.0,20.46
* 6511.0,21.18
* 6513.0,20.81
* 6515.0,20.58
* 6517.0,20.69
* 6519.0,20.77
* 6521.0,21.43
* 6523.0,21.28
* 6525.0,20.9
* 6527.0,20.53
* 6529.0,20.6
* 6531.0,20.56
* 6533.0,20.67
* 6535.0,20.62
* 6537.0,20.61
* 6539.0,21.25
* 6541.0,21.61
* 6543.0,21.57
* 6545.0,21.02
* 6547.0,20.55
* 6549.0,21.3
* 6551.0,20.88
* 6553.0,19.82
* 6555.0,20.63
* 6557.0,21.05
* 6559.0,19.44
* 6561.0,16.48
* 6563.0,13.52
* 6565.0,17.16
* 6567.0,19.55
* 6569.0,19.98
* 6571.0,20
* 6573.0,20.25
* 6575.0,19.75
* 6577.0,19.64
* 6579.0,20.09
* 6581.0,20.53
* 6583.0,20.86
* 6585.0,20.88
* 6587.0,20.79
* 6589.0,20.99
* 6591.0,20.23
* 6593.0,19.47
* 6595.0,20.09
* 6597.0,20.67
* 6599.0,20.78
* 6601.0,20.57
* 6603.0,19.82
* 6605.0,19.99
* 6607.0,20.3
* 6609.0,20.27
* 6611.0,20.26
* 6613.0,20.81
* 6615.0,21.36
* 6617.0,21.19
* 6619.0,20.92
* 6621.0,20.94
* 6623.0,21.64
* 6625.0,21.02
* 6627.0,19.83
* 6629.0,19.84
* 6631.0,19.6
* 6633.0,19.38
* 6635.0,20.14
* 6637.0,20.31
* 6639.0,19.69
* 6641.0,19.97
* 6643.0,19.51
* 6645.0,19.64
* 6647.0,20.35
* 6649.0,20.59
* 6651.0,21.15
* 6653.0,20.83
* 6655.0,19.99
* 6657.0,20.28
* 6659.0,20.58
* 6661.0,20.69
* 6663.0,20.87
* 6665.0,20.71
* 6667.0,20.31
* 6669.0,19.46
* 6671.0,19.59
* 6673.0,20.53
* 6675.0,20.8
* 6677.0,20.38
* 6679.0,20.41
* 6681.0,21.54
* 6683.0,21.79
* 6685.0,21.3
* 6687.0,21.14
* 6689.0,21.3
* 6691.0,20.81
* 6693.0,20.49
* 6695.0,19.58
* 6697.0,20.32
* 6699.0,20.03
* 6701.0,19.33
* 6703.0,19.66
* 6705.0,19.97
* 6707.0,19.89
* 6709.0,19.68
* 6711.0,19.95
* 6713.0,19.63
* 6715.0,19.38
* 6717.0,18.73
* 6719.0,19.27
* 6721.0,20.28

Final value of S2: 1.9 Angstrom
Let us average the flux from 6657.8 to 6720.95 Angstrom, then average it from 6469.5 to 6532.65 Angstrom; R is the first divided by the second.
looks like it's 0.98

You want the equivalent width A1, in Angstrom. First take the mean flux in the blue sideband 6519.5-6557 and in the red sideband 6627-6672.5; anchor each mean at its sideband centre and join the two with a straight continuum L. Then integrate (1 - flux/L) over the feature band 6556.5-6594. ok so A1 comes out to 2.1 Angstrom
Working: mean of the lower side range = 20.9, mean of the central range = 19.5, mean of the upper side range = 20.2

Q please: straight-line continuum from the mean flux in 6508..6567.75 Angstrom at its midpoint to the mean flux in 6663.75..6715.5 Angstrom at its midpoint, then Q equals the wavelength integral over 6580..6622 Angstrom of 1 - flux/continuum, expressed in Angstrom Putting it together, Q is -0.57 Angstrom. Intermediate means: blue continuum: 20.3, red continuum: 20.3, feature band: 20.6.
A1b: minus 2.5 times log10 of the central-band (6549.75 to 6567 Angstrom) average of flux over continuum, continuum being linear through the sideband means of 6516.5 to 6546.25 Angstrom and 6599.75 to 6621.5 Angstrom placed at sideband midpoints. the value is 0.12 mag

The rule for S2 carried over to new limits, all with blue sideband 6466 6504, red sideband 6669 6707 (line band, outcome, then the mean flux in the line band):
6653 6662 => 0.0 Angstrom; 20.4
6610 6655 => 0.3 Angstrom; 20.4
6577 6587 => 0.1 Angstrom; 20.5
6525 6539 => 0.0 Angstrom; 20.7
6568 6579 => 0.4 Angstrom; 19.9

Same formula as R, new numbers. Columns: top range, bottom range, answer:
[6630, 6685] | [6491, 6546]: 0.99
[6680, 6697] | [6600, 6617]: 1.02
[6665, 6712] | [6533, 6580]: 1.02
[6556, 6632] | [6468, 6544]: 0.96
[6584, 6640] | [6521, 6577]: 1.02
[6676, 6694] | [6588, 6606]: 1.04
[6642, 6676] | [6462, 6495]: 0.98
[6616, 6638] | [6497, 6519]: 0.99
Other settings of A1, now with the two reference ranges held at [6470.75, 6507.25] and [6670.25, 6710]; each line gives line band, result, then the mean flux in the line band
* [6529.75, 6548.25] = -0.3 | 20.9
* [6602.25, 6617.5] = 0.0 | 20.5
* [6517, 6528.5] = -0.2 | 20.9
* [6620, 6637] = 0.2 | 20.3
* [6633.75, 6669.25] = 0.3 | 20.3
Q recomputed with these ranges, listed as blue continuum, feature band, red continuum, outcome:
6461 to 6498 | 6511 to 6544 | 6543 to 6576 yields -1.61 Angstrom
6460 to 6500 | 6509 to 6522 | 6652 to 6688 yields -0.22 Angstrom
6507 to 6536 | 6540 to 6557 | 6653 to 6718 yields -0.19 Angstrom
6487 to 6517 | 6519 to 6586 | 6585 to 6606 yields 0.75 Angstrom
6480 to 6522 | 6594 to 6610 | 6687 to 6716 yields -0.01 Angstrom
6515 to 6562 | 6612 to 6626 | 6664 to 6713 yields -0.44 Angstrom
